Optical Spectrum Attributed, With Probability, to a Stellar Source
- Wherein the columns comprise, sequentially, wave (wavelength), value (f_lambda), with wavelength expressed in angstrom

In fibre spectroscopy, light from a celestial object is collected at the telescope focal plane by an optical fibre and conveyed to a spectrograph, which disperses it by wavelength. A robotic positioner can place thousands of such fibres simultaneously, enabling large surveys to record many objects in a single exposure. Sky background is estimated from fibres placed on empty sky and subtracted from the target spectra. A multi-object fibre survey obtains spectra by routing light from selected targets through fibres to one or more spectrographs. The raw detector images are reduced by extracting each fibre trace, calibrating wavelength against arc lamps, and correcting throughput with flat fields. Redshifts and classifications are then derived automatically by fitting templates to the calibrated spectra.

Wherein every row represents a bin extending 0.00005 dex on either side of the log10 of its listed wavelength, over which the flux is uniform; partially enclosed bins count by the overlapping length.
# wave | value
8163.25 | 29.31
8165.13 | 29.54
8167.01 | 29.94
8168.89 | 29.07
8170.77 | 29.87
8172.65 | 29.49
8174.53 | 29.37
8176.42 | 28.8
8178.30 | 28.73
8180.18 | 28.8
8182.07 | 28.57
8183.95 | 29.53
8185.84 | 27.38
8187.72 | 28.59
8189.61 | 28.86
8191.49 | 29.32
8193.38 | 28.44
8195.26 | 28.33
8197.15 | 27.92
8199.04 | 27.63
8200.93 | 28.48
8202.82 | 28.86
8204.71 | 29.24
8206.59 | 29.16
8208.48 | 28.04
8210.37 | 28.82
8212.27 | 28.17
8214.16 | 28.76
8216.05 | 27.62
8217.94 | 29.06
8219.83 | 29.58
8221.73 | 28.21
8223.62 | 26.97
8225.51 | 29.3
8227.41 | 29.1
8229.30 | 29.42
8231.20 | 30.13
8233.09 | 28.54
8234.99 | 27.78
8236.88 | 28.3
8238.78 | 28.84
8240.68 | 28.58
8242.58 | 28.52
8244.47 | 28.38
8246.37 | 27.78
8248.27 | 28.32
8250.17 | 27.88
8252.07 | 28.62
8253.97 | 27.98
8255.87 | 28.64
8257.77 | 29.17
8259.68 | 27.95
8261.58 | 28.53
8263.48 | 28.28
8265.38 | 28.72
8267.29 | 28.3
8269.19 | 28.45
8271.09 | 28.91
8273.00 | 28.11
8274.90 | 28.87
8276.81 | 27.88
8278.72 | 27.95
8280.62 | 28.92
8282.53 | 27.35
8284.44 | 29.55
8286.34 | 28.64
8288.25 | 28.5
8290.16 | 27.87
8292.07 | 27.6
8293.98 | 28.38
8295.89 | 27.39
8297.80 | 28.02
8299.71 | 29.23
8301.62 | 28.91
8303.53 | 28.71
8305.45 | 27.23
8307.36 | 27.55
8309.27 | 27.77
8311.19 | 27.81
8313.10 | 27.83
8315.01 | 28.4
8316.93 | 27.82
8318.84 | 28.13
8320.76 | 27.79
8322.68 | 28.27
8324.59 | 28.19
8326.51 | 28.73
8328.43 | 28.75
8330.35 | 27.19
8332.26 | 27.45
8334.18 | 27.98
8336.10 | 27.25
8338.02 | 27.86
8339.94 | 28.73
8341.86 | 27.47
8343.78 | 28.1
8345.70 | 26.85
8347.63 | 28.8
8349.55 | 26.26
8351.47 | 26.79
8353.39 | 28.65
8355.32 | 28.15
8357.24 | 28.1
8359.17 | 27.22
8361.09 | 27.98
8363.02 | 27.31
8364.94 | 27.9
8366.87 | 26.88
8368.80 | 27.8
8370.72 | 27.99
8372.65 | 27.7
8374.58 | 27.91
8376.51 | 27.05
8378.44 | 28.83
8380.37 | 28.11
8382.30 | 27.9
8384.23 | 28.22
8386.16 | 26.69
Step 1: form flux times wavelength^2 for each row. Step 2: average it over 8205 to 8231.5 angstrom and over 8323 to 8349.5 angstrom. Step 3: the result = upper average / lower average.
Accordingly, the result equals 1.00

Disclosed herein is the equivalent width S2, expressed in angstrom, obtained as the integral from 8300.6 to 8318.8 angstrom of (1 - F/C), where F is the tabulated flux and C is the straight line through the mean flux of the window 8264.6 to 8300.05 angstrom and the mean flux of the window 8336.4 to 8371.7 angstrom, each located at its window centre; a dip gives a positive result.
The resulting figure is 0.05 angstrom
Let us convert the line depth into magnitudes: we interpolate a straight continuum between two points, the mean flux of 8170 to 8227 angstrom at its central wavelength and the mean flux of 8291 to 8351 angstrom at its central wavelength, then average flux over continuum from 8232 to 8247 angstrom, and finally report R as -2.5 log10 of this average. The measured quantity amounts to 0.00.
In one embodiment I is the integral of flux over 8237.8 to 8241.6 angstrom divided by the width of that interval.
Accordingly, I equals 28.7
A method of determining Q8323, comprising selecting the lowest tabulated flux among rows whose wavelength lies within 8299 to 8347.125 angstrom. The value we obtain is 26.85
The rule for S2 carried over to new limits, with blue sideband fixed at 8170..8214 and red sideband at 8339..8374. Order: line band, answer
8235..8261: 0.00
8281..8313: -0.11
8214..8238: -0.15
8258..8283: -0.12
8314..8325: -0.06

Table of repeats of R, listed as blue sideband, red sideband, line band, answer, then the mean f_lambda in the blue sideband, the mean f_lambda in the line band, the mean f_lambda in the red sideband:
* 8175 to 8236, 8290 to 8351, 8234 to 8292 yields -0.003 mag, 28.6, 28.4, 27.9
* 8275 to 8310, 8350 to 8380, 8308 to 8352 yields 0.005 mag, 28.2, 27.8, 27.7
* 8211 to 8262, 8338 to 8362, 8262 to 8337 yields -0.003 mag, 28.5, 28.2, 27.8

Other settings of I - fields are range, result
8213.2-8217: 28.2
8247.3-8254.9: 28.2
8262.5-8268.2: 28.4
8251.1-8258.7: 28.6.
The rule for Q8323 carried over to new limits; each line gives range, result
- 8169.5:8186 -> 27.38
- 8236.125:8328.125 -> 27.23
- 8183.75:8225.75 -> 26.97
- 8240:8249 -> 27.78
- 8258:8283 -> 27.35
